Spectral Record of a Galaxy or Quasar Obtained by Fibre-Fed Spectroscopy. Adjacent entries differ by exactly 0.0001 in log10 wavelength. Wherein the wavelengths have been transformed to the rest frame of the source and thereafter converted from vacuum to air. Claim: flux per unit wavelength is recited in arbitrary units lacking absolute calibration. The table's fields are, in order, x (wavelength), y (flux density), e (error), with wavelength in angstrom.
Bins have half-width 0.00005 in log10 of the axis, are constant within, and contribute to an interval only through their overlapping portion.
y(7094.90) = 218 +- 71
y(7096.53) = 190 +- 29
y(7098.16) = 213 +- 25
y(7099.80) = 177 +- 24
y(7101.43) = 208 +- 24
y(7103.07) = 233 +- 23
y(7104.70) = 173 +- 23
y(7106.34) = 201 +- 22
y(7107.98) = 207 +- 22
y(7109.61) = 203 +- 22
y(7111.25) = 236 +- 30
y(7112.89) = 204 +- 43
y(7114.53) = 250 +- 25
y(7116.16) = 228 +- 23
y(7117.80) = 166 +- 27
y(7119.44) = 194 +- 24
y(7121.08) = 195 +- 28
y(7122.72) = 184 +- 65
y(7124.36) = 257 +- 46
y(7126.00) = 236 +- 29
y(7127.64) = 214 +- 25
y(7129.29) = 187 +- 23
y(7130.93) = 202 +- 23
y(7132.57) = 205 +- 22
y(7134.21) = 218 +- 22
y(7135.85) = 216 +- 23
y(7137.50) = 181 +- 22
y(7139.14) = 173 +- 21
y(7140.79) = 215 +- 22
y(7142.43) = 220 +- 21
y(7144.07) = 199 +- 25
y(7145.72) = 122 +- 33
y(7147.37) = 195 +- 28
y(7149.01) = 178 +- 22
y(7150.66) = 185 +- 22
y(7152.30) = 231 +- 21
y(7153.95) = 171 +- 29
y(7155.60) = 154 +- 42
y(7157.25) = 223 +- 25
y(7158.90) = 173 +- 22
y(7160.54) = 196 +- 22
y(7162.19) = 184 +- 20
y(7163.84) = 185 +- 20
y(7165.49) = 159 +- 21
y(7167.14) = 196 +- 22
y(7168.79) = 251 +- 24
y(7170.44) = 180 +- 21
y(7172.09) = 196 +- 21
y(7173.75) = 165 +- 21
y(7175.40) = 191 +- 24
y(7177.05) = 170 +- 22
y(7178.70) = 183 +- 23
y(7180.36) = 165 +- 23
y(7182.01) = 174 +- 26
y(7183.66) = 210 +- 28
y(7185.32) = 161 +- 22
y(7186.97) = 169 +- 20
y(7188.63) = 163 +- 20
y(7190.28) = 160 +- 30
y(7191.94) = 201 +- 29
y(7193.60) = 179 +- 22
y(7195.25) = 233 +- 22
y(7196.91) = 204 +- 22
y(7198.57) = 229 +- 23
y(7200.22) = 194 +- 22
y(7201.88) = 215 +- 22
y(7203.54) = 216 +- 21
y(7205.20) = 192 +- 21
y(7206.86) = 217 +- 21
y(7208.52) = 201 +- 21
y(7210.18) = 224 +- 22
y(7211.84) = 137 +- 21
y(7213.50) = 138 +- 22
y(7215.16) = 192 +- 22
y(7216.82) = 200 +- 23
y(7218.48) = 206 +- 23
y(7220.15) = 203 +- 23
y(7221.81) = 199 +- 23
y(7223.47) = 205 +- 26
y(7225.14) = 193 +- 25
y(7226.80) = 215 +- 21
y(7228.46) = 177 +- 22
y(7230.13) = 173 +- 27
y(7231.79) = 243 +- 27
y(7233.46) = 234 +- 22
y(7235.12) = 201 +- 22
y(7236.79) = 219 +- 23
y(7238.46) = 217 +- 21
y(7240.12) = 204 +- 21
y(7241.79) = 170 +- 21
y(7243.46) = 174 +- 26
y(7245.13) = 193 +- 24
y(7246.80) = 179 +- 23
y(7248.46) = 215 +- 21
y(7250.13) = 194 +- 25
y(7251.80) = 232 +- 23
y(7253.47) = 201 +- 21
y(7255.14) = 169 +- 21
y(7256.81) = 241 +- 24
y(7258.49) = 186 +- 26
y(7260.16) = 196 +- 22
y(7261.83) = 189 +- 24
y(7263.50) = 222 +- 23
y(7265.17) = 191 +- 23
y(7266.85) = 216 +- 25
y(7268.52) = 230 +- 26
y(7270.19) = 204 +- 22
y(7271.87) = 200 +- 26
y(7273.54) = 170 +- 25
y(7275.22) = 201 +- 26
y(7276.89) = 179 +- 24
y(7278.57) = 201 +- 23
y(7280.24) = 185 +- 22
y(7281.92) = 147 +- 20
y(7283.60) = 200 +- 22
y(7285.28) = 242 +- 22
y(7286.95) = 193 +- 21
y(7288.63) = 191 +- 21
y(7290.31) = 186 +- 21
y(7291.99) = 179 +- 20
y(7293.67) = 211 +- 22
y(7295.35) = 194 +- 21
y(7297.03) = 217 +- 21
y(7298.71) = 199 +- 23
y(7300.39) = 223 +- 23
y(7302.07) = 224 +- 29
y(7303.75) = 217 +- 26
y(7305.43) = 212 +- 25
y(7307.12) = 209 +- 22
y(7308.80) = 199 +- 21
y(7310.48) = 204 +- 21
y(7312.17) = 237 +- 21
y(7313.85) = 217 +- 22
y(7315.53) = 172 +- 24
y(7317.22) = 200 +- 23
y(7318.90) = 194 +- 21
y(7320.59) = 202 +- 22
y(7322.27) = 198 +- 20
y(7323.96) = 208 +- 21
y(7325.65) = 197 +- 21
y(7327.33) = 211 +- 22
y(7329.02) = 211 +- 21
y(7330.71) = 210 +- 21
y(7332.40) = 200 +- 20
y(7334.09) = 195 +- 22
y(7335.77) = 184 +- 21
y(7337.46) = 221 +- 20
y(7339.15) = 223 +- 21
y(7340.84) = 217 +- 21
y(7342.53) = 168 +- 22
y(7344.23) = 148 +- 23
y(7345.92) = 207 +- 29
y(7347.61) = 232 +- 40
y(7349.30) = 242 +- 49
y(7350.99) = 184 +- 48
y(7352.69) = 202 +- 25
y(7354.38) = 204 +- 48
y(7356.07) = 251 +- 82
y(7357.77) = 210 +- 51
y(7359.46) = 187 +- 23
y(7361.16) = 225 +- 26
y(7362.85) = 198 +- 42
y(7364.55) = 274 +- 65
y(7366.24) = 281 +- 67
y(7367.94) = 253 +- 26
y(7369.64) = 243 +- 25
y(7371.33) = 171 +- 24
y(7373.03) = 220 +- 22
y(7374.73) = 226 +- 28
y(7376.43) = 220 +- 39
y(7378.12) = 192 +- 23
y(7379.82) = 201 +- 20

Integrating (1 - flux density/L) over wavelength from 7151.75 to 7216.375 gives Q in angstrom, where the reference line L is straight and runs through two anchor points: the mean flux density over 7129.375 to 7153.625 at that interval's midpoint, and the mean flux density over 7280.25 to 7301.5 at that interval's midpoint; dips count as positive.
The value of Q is 2.2 angstrom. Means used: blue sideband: 195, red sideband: 198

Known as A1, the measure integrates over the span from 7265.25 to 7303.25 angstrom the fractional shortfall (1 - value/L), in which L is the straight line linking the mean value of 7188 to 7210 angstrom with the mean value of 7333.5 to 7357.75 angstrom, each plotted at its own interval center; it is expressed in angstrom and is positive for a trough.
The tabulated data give 0.8 angstrom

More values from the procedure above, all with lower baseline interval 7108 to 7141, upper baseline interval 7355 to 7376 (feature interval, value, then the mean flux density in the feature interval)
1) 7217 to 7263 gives 3.5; 201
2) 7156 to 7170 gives 1.1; 194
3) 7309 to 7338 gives 2.7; 203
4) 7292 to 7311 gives 1.2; 209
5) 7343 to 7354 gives 1.2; 201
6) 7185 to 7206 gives 1.9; 194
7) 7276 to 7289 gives 1.7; 192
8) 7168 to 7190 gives 3.1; 182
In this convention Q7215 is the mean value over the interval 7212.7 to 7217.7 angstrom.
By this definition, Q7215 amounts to 177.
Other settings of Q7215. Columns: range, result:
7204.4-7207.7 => 205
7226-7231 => 189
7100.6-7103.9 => 220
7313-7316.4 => 195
